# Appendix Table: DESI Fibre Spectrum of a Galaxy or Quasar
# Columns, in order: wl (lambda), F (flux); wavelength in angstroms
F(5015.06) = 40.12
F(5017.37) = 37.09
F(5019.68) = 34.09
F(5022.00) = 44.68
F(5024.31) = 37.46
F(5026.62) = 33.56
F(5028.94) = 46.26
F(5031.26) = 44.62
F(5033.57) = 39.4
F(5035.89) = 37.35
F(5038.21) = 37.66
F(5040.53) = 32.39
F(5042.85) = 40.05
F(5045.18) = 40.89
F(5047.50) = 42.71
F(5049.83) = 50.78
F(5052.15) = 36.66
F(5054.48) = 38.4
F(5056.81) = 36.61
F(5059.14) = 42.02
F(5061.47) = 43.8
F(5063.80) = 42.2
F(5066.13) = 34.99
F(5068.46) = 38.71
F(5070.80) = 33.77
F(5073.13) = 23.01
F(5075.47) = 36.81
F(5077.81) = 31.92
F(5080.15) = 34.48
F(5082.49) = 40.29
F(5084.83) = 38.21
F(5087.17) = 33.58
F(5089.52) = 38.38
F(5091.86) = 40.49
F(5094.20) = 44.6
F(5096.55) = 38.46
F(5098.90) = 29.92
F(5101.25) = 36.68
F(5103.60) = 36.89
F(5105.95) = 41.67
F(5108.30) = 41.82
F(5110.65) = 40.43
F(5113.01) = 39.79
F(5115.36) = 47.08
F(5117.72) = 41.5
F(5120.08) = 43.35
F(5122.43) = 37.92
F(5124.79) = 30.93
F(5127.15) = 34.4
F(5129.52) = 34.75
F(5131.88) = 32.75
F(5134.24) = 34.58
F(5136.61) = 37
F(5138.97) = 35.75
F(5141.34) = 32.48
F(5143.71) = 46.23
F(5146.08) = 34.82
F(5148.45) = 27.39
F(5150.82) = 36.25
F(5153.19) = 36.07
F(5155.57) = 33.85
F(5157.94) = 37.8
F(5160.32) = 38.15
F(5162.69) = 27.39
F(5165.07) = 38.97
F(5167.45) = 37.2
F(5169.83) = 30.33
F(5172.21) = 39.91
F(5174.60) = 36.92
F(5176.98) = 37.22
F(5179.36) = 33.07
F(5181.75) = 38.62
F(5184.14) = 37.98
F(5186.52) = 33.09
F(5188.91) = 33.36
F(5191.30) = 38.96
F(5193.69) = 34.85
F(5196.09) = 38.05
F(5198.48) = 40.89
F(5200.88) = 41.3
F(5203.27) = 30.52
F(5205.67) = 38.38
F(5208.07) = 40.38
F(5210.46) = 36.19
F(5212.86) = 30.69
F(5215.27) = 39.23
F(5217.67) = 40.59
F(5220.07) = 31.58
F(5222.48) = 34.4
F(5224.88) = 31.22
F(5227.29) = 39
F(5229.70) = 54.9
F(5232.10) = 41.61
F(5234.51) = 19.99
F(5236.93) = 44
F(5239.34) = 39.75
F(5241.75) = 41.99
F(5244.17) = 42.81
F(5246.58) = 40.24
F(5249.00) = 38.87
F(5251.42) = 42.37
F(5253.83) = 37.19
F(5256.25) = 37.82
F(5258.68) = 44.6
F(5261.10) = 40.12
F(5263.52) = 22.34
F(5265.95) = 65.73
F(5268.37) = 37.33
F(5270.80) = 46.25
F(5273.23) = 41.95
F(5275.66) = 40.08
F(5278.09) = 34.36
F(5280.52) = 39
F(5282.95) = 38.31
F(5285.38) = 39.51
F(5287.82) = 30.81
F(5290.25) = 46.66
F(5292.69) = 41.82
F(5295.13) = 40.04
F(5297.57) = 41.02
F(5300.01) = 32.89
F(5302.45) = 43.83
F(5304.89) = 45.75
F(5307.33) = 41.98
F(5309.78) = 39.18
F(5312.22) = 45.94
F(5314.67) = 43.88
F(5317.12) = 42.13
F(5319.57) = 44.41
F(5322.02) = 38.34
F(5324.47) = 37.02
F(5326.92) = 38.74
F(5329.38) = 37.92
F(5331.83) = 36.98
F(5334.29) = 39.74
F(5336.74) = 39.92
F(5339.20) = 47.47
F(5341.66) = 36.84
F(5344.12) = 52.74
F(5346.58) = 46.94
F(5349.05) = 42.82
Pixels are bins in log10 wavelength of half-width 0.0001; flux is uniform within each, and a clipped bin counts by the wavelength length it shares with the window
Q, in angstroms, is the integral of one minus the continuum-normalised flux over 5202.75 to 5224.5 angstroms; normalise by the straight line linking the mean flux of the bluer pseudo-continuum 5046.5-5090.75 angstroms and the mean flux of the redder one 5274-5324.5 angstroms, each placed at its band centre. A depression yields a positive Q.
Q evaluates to 2.0 angstroms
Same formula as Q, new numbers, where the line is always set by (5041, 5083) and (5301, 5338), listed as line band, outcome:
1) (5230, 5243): 0.4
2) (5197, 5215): 1.2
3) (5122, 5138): 1.8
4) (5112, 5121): -1.0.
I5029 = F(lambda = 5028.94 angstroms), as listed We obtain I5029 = 46.26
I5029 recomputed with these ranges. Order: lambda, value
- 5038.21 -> 37.66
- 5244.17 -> 42.81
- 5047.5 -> 42.71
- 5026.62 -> 33.56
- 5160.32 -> 38.15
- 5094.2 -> 44.6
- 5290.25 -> 46.66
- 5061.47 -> 43.8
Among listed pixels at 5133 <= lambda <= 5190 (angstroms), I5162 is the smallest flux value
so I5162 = 27.39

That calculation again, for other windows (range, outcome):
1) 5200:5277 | 19.99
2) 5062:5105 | 23.01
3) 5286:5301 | 30.81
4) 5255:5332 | 22.34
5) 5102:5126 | 30.93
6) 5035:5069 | 32.39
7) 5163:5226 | 30.33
